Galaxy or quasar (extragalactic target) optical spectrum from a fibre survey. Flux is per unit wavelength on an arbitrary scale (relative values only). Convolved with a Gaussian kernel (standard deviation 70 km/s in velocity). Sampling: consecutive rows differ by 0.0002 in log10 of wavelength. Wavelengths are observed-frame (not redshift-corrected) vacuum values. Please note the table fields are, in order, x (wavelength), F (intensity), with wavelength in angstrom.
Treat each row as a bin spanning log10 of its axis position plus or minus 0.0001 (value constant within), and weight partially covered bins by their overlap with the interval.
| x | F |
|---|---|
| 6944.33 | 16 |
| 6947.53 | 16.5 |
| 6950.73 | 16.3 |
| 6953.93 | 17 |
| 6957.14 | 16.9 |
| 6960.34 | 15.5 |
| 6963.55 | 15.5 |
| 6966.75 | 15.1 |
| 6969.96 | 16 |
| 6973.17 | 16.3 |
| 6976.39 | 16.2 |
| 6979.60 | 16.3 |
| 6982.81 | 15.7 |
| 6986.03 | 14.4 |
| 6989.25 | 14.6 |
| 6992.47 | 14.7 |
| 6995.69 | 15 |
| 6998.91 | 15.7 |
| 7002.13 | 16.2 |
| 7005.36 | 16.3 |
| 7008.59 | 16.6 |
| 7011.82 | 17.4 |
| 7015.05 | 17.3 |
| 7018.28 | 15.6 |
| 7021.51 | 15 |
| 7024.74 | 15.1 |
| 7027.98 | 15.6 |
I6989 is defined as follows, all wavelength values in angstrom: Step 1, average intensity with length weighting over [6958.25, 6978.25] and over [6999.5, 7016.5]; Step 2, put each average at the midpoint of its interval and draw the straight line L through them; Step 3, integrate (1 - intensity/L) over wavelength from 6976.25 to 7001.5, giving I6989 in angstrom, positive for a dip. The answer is 1.5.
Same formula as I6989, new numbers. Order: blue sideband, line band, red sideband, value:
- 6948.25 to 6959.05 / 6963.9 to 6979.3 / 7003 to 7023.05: 0.6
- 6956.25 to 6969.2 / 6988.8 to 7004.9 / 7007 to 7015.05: 1.3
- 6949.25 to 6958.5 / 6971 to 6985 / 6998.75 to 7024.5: 0.4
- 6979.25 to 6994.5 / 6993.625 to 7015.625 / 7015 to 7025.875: -1.4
